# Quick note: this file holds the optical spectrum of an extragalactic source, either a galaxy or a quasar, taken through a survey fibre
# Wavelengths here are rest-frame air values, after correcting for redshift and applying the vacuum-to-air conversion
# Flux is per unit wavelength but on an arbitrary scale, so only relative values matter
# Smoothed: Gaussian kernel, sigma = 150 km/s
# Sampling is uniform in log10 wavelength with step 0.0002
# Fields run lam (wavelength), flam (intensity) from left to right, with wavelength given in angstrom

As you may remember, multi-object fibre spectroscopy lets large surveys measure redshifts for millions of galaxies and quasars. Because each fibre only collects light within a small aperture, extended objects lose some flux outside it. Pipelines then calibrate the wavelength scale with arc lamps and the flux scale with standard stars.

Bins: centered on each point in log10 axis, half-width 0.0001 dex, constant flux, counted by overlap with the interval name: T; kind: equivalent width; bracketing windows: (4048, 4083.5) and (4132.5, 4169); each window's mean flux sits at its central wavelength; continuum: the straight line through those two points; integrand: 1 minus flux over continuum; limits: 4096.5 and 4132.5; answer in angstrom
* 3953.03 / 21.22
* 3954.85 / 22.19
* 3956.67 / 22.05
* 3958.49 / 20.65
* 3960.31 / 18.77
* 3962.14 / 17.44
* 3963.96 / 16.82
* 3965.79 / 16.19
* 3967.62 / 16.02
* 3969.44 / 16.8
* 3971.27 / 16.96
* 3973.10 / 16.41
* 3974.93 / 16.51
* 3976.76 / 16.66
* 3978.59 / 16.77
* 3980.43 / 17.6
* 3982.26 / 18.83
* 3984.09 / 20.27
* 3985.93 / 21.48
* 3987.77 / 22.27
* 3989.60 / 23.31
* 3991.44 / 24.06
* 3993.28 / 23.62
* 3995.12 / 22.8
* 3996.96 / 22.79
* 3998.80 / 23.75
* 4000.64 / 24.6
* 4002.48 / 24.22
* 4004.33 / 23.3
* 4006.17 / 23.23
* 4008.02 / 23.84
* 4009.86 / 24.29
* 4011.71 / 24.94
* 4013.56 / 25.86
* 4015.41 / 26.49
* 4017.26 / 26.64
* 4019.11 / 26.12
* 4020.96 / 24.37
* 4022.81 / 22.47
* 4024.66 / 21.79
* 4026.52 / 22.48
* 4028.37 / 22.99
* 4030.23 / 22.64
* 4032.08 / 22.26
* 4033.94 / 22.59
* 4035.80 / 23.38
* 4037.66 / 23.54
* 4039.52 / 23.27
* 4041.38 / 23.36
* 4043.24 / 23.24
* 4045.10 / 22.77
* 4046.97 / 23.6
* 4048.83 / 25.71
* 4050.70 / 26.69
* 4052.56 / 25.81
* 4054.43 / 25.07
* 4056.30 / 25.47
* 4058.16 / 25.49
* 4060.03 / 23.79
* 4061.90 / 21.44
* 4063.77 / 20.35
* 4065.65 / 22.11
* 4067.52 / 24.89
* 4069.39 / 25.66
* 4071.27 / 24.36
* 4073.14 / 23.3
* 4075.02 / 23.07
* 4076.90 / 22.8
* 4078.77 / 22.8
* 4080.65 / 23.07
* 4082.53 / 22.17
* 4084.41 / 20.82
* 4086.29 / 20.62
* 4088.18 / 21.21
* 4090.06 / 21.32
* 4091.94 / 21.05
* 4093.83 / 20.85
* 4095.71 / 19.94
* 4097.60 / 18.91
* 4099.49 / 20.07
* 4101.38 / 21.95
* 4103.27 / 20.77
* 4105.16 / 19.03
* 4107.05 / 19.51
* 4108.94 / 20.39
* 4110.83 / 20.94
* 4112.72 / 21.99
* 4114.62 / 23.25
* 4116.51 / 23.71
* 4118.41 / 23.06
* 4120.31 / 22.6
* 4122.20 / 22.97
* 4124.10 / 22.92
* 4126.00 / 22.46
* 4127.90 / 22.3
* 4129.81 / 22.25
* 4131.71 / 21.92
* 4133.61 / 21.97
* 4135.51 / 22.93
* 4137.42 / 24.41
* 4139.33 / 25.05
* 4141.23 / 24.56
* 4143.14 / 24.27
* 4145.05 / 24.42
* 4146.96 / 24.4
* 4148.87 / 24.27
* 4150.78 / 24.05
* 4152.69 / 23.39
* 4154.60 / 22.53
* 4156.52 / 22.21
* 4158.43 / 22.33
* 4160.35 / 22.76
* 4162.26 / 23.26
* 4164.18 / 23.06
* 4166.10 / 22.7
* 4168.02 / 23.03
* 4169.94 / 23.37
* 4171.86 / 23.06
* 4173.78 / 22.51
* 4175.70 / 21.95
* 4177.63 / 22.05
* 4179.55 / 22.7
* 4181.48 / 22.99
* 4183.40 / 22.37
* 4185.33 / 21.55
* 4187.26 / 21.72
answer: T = 3.1 angstrom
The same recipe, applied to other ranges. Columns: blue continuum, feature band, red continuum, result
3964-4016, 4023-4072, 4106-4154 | -3.93 angstrom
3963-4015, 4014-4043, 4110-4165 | -2.90 angstrom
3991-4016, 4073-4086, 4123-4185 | 0.63 angstrom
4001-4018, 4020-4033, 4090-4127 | 0.77 angstrom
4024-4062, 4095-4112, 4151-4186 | 2.23 angstrom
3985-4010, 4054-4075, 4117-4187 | -0.49 angstrom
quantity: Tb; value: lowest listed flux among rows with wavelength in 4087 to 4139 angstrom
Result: 18.91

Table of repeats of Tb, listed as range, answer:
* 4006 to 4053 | 21.79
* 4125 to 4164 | 21.92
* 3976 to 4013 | 16.66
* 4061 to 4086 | 20.35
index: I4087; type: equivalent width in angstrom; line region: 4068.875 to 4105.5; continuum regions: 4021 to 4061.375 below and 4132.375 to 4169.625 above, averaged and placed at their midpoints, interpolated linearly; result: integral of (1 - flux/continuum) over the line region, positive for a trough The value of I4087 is 3.0 angstrom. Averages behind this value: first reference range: 23.7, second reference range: 23.4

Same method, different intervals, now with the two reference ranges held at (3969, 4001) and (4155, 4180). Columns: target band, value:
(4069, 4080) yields -1.1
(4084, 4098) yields 0.7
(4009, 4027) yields -3.4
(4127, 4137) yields -0.1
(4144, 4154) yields -0.7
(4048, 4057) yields -1.9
